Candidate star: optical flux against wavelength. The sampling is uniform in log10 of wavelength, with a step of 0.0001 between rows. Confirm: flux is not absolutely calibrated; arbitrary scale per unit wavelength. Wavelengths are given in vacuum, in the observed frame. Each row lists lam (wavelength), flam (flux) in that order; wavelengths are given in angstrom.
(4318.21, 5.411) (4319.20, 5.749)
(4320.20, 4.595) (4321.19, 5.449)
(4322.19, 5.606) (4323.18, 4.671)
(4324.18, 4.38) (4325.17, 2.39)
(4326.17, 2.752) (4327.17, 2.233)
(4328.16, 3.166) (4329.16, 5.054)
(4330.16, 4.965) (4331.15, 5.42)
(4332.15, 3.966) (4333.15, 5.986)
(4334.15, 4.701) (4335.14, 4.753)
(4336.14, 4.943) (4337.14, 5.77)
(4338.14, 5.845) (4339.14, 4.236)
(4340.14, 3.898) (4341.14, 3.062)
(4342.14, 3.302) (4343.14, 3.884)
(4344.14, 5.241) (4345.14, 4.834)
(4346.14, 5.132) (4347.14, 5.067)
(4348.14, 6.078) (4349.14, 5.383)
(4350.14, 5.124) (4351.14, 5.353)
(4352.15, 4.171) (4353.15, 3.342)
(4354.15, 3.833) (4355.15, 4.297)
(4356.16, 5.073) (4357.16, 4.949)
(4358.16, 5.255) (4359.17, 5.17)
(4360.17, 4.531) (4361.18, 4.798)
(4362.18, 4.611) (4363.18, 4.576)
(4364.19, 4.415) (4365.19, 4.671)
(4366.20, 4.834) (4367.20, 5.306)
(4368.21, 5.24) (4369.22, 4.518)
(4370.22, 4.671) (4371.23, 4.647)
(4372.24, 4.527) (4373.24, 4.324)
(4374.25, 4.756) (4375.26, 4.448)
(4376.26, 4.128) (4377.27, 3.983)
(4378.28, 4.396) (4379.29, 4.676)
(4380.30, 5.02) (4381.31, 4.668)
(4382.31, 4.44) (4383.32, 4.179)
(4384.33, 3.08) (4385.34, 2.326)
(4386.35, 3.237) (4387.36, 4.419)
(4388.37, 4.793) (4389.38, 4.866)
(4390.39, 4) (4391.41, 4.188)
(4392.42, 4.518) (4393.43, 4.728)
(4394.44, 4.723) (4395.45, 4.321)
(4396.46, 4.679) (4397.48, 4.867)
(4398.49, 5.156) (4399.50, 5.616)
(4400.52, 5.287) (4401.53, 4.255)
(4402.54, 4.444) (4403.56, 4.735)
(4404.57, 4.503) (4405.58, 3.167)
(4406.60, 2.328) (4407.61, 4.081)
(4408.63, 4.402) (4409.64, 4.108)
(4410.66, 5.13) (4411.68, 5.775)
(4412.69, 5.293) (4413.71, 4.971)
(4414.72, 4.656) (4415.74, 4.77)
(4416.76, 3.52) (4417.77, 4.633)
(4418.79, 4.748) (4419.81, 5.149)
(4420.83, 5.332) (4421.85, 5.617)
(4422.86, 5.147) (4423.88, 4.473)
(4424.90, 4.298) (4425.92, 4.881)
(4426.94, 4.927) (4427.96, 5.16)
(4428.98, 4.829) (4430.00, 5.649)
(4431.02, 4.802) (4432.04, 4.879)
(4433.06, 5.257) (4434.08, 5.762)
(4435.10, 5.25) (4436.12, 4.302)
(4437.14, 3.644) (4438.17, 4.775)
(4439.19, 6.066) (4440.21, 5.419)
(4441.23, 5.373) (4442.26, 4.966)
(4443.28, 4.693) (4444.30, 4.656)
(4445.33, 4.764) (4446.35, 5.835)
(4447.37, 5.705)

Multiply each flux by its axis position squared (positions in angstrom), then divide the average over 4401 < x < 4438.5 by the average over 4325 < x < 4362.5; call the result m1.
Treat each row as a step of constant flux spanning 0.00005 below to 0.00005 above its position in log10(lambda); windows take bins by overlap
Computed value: 1.07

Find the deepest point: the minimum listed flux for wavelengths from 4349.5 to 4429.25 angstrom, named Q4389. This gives 2.326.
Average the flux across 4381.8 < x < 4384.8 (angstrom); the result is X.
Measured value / 3.92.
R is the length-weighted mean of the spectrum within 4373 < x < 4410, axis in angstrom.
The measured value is 4.32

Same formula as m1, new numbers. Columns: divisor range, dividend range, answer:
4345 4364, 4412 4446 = 1.06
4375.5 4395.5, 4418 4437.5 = 1.19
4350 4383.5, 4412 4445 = 1.10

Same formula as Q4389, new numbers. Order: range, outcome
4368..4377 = 4.128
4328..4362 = 3.062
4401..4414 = 2.328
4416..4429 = 3.52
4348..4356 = 3.342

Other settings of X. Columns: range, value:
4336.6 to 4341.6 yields 4.57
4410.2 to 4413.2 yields 5.4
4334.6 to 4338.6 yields 5.32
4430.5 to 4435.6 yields 5.19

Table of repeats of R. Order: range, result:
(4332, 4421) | 4.58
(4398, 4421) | 4.6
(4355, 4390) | 4.51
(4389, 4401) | 4.74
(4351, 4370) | 4.67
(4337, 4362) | 4.69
